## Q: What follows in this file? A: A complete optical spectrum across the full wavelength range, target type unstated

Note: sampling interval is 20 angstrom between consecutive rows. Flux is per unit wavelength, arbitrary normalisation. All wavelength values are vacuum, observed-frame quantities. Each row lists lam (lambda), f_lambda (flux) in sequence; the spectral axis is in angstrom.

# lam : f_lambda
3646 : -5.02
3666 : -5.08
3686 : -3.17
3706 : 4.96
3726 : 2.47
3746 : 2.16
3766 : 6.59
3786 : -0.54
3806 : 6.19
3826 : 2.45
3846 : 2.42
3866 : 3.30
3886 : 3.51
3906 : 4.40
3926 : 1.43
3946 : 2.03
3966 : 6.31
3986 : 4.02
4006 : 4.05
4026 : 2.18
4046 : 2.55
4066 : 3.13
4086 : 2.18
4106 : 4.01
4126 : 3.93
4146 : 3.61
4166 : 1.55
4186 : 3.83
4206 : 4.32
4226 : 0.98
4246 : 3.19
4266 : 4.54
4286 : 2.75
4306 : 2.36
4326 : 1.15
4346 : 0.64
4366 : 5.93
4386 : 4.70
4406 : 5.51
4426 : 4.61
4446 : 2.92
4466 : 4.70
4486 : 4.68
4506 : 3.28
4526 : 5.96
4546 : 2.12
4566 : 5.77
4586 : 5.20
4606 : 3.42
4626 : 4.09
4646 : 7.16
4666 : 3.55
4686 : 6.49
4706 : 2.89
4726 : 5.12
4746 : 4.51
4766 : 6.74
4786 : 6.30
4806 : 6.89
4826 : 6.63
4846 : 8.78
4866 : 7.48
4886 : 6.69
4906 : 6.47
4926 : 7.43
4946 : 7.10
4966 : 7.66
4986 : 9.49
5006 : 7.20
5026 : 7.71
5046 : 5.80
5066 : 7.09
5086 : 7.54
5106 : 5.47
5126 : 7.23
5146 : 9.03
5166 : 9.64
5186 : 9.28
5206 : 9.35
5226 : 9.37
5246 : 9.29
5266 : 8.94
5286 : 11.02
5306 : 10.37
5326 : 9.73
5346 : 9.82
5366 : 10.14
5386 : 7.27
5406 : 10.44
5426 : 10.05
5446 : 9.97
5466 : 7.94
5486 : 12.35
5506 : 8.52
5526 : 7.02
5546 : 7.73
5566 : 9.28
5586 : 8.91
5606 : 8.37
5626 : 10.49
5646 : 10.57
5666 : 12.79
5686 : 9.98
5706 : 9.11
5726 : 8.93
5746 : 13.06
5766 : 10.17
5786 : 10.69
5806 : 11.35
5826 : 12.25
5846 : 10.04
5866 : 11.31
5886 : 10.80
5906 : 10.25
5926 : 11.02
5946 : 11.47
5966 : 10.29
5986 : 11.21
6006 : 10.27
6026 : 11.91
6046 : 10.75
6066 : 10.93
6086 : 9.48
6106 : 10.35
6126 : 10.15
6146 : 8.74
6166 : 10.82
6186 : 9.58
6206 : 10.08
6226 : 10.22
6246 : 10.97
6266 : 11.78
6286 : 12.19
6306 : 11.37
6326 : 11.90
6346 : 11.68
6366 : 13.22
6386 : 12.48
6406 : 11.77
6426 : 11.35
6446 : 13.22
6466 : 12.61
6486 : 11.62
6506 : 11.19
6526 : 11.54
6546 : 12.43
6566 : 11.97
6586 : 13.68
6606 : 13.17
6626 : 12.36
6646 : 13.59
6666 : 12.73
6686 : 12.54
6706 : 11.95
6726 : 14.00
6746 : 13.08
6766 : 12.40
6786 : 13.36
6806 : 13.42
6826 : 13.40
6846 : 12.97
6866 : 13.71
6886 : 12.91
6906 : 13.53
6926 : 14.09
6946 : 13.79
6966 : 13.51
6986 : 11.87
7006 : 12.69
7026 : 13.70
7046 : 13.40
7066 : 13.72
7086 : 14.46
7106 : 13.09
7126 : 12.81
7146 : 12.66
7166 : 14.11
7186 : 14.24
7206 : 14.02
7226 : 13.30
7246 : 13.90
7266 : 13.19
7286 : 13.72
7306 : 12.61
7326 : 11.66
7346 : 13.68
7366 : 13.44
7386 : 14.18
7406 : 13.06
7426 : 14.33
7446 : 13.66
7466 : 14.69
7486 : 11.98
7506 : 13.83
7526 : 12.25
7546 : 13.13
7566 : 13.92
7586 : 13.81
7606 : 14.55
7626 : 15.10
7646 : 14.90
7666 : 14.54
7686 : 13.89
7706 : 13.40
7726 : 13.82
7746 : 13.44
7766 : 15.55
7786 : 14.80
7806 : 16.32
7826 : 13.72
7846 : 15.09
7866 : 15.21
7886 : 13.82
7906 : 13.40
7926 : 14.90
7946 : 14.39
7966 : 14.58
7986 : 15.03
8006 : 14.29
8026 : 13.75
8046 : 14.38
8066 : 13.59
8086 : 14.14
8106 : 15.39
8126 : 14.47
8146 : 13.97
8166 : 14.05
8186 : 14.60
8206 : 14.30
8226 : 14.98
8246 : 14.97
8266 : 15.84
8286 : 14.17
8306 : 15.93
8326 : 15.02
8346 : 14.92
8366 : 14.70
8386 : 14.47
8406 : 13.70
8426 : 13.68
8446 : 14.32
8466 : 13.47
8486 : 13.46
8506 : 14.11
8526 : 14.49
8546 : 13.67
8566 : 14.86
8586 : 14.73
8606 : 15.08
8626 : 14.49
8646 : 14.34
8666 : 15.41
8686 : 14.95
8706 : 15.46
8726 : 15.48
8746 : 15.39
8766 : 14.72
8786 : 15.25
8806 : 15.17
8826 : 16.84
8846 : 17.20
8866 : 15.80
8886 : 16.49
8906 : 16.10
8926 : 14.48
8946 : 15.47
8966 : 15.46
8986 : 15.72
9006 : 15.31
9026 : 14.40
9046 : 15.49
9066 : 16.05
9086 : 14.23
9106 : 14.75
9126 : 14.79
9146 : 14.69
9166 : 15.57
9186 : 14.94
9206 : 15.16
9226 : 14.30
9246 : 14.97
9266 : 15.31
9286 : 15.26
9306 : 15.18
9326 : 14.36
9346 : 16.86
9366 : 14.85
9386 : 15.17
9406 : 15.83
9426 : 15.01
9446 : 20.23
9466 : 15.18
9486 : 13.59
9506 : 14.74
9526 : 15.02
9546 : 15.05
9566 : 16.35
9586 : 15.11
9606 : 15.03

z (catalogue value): 0.19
